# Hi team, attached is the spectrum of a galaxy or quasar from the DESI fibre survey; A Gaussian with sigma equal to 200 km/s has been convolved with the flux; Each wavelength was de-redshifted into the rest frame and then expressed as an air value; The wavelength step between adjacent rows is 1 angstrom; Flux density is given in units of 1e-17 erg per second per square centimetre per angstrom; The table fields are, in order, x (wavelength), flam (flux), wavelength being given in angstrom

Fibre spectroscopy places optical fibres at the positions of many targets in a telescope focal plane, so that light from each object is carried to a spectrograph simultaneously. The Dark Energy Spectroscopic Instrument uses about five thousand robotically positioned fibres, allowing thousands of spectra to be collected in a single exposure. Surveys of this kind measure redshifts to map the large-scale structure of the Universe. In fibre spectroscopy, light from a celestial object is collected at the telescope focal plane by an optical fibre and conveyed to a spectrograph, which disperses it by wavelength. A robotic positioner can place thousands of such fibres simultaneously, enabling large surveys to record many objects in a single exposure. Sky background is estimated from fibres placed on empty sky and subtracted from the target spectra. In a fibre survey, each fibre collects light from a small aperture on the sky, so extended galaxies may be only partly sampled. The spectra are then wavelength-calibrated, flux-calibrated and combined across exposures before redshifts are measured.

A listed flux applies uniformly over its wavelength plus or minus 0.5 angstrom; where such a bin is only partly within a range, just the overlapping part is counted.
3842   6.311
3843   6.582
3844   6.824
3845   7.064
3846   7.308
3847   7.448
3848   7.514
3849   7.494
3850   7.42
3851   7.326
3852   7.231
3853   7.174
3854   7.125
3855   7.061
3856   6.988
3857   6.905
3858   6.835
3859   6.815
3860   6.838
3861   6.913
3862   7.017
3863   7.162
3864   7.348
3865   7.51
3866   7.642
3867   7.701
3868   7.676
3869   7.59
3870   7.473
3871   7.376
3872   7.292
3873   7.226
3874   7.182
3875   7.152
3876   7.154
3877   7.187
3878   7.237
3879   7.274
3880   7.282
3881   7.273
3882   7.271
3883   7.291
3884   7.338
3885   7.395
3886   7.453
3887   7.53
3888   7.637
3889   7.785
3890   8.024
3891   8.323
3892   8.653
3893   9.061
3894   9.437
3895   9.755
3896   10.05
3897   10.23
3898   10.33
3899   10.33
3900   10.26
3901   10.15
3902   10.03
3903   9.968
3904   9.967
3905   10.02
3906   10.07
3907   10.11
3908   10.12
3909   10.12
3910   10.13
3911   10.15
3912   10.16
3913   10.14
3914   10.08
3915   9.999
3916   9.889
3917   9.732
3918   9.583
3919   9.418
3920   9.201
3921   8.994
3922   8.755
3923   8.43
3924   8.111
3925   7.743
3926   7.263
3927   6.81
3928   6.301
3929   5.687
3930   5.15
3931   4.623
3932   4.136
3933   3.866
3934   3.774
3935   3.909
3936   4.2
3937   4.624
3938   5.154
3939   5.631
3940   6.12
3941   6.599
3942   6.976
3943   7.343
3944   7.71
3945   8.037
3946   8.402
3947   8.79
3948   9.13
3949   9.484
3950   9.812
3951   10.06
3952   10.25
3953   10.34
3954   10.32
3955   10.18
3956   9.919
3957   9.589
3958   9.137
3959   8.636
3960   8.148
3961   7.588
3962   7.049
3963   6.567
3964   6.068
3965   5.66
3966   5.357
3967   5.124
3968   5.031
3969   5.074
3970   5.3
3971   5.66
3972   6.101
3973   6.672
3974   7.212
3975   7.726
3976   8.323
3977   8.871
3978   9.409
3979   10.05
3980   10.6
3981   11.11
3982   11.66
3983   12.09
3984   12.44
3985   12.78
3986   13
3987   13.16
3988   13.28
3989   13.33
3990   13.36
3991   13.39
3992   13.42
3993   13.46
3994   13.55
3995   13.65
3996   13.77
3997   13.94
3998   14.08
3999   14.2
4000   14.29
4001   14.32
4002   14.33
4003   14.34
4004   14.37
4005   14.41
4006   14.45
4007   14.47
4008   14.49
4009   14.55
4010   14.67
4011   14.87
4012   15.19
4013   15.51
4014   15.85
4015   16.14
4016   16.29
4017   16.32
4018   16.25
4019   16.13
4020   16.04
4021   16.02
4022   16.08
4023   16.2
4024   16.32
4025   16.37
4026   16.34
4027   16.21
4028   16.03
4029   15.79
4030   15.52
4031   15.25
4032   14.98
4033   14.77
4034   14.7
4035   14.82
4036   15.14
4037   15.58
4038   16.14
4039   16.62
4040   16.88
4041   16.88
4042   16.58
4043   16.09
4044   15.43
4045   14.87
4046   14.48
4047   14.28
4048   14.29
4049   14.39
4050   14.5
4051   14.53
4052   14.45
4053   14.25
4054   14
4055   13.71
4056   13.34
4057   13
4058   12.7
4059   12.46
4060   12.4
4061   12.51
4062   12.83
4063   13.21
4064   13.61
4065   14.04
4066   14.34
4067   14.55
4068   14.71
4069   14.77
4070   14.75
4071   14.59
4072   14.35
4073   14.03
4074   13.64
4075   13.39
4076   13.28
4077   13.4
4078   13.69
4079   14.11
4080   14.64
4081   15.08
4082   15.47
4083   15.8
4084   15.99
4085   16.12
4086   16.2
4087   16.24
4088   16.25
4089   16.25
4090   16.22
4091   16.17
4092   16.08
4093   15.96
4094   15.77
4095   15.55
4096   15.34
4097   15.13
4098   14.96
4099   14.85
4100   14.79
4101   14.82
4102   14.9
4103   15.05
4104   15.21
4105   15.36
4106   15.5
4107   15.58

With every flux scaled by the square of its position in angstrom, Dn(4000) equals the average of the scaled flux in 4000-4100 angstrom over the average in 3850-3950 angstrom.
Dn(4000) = 2.05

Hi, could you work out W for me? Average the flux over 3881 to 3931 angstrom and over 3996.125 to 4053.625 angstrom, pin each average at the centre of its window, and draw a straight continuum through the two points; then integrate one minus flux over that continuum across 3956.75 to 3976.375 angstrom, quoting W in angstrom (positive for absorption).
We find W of 8.6 angstrom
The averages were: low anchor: 8.85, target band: 6.76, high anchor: 15.3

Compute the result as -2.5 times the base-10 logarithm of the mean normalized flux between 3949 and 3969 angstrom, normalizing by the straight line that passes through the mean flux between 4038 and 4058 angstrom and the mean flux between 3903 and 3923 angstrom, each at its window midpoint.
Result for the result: 0.376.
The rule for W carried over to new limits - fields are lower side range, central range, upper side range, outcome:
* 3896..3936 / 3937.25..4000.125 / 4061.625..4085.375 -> 6.6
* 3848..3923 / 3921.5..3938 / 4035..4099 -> 6.8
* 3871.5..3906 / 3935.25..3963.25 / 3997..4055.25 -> 8.4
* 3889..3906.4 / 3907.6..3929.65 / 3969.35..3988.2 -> 1.7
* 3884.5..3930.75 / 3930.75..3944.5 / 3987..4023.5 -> 6.9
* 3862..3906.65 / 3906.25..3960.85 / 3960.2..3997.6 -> 5.6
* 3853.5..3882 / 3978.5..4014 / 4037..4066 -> -3.9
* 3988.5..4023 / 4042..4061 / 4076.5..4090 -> 1.3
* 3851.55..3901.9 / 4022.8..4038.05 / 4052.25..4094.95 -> -3.0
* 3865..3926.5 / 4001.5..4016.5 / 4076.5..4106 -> -2.8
